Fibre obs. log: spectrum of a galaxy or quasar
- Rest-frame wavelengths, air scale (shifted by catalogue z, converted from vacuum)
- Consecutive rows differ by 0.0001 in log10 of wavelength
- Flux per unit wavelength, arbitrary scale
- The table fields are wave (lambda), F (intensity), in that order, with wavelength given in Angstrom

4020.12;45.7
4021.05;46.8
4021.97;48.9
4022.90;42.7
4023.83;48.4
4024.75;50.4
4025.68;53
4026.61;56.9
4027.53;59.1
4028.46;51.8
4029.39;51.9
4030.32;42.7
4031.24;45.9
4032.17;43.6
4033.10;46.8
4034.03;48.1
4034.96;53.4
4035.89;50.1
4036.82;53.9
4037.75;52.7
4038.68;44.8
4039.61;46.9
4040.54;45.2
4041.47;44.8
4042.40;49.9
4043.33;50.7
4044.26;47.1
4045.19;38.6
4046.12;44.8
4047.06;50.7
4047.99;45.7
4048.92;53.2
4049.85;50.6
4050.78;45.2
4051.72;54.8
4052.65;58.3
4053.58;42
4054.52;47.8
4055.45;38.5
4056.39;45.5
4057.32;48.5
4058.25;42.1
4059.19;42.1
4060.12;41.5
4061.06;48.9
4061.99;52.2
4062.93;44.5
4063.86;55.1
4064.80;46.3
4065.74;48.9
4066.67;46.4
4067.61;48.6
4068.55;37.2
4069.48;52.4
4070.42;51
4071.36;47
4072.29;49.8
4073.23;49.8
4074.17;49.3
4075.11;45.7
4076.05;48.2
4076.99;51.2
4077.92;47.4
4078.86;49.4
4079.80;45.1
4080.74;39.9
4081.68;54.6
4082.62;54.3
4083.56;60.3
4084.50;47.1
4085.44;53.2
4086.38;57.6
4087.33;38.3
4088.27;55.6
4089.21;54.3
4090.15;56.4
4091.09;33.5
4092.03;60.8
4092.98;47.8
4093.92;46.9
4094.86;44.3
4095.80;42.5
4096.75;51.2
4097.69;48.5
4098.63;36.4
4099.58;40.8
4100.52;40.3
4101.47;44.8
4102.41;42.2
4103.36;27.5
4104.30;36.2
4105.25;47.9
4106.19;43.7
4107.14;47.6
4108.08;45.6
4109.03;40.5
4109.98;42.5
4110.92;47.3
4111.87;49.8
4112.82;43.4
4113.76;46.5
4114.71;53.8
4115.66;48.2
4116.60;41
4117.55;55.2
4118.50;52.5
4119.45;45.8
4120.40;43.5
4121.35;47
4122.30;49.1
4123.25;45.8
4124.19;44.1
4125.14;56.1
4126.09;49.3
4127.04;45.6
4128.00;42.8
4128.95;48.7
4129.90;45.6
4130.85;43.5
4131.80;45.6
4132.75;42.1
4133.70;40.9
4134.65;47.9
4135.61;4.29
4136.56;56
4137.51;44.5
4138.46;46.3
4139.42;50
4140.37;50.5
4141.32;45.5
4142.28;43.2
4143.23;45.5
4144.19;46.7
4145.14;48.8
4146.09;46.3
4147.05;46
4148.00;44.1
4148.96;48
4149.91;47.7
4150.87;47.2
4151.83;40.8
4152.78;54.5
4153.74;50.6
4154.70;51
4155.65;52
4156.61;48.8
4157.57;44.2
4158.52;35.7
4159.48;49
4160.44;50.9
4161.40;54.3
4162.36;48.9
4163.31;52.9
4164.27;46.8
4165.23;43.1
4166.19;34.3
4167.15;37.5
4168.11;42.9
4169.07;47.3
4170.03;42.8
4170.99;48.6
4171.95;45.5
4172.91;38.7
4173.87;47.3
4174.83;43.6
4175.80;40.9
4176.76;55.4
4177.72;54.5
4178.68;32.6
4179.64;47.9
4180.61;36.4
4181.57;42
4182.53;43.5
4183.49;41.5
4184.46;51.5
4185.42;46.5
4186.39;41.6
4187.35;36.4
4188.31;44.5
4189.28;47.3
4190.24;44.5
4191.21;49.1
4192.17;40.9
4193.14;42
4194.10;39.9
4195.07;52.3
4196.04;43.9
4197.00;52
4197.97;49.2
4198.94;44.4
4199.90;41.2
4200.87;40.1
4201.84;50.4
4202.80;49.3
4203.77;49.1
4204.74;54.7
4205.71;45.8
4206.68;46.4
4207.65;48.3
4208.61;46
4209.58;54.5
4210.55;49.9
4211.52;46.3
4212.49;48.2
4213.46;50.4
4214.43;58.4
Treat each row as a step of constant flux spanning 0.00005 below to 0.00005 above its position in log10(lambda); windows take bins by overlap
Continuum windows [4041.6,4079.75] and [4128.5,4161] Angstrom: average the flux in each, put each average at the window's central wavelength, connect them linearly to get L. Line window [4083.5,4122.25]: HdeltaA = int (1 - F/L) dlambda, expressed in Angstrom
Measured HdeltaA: 0.2 Angstrom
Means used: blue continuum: 47.6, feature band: 46.4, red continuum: 45.7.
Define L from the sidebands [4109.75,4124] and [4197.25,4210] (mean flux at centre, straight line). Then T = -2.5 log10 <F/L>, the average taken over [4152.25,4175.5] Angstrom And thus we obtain 0.03 mag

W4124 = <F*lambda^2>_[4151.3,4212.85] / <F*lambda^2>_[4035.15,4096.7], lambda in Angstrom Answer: 1.0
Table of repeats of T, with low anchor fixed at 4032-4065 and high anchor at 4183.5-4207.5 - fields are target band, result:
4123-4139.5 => 0.058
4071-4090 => -0.061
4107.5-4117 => 0.022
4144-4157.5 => -0.035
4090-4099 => 0.011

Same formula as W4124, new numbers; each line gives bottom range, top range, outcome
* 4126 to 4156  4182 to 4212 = 1.04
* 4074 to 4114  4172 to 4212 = 1.03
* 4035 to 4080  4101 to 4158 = 0.99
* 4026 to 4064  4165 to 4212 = 1.01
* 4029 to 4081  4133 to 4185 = 1.00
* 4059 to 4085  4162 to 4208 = 0.98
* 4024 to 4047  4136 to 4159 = 1.02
